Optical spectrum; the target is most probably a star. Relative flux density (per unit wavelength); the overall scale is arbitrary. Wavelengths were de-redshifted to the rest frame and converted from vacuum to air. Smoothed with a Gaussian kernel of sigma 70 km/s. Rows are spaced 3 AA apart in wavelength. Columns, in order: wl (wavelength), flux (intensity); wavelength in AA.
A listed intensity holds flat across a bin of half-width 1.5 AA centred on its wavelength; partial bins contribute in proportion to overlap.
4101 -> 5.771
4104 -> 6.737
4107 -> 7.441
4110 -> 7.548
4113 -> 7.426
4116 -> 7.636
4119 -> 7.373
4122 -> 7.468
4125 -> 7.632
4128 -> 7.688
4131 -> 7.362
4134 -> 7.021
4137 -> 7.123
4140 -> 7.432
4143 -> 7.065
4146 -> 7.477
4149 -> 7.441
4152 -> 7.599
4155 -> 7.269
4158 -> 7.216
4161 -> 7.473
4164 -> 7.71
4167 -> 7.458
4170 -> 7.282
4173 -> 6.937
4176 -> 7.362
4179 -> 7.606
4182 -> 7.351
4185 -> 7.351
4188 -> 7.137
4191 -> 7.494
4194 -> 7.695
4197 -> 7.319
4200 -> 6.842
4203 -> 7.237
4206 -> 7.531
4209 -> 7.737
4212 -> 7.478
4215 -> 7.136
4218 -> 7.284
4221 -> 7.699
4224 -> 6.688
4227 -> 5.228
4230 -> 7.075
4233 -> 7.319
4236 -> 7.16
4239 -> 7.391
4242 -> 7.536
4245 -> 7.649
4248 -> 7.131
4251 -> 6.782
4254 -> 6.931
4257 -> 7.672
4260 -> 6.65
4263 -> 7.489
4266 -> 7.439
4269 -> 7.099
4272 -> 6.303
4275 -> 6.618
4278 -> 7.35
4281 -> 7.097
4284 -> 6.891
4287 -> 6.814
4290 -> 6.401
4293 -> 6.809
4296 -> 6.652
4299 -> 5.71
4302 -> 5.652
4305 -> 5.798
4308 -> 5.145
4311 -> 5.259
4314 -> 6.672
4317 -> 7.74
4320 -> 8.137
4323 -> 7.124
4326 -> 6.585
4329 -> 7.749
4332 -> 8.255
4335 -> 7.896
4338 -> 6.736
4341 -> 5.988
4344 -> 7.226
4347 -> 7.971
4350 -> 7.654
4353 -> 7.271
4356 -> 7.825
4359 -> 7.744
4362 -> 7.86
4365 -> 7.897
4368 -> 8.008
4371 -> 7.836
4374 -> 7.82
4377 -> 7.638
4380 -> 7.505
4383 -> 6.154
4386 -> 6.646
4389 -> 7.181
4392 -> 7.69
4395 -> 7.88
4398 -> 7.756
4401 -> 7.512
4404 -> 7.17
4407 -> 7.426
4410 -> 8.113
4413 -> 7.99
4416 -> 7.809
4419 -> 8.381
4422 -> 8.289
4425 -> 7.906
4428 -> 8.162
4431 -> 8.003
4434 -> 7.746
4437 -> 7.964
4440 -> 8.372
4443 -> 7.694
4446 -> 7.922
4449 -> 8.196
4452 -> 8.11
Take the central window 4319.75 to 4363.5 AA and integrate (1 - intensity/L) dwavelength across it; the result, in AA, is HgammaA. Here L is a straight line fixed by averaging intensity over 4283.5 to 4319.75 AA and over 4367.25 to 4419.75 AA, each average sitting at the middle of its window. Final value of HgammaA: -3.7 AA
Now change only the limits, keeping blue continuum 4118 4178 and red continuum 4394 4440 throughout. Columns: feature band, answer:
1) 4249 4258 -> 0.6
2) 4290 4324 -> 5.6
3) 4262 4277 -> 1.2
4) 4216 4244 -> 1.8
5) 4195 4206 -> 0.4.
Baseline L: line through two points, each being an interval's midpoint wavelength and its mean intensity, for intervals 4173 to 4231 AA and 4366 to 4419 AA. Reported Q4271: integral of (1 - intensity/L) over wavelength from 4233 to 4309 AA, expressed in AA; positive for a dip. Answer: 5.31 AA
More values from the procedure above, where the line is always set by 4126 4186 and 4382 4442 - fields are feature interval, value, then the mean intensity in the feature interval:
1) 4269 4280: 1.0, 6.82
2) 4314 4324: 0.1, 7.54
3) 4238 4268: 0.9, 7.26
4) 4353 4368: -0.3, 7.79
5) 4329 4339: -0.1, 7.69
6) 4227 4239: 0.8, 6.97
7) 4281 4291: 1.0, 6.78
